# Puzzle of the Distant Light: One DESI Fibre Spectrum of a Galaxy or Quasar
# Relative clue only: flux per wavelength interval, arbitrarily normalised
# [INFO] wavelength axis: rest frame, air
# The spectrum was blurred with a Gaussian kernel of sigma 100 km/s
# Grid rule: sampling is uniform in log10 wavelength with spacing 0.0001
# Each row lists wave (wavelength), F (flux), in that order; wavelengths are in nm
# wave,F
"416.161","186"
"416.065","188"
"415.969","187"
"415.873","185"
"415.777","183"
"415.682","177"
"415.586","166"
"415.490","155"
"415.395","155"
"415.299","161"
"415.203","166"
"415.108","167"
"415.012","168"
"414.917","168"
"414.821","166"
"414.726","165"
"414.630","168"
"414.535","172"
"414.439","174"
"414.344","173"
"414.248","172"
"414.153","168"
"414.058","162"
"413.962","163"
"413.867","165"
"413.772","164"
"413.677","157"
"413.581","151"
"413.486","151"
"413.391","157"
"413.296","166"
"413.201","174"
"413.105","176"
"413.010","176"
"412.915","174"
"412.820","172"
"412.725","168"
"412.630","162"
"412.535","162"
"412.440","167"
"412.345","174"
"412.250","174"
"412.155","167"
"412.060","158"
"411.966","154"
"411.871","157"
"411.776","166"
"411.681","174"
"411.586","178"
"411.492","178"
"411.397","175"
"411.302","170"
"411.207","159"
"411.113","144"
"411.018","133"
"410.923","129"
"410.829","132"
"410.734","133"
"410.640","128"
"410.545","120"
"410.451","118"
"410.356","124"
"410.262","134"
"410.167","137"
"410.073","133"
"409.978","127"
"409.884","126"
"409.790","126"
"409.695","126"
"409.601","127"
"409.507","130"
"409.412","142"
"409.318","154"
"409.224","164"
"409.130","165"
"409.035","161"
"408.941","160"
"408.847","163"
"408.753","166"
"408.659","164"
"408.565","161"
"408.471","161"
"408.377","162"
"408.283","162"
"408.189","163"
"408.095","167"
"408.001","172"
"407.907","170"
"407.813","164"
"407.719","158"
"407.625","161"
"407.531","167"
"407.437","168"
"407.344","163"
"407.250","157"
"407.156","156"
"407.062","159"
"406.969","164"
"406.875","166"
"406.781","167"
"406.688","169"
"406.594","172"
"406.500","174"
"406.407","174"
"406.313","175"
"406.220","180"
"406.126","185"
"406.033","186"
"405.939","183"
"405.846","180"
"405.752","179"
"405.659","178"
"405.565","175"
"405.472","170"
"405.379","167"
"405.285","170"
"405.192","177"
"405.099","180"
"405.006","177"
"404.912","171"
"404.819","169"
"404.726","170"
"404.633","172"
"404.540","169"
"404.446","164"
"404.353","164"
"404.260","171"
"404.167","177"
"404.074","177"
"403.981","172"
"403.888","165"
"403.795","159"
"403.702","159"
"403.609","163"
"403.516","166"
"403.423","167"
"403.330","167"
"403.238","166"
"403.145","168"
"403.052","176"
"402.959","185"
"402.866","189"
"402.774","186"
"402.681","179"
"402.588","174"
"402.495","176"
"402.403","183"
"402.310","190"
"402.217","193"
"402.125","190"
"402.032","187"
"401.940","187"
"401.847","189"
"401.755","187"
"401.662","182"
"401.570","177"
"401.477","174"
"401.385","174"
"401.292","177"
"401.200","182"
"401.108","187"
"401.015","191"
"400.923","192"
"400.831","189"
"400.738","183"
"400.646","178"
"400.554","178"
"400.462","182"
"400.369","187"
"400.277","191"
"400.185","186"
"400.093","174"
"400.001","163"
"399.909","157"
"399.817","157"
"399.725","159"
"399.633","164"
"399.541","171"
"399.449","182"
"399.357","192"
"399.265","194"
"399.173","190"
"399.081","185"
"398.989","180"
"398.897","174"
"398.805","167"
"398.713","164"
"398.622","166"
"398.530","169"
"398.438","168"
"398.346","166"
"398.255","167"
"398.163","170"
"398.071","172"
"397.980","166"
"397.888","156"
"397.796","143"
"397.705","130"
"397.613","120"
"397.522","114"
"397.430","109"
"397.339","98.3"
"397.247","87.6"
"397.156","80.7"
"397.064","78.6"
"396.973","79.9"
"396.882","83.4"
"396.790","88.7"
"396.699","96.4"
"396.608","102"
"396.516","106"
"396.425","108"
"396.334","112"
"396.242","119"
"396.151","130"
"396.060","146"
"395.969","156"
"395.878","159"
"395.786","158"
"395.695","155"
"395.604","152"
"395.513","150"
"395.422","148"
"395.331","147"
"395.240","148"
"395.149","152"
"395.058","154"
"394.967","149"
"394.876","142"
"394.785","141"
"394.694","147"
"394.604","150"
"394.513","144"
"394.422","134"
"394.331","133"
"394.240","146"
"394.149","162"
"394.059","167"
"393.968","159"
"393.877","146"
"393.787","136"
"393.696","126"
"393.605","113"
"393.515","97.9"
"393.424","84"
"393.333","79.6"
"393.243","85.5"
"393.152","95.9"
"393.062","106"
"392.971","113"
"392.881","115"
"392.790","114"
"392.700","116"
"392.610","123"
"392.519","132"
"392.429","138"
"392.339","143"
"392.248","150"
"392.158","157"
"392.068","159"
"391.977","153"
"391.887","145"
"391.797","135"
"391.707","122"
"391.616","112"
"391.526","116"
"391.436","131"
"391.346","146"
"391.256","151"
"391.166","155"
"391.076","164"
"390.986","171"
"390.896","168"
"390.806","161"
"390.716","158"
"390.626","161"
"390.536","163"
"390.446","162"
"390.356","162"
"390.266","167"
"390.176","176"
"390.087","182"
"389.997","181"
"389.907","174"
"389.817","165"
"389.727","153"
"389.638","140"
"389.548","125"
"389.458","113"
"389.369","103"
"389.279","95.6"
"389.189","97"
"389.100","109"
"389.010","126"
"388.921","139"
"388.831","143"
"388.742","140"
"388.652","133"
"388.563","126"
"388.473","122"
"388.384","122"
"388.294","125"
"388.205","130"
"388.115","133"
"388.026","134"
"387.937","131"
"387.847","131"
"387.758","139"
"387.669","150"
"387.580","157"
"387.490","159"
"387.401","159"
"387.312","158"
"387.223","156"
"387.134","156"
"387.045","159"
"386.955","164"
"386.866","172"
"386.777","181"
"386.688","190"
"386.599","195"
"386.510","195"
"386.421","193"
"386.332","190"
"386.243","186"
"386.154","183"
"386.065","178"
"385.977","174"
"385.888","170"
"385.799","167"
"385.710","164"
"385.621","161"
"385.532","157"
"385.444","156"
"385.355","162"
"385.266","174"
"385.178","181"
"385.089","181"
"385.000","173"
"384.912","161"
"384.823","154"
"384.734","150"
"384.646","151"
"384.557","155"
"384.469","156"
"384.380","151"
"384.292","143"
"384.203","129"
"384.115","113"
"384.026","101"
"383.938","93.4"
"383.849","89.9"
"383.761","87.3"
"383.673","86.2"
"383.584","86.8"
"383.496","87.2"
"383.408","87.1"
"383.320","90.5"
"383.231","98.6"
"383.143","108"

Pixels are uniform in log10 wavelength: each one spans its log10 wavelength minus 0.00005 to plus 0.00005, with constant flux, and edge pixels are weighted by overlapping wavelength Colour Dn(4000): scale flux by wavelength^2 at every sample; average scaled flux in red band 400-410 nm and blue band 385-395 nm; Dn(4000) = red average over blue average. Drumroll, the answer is 1.3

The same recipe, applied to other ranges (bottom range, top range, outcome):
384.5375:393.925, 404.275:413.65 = 1.21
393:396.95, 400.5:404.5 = 1.42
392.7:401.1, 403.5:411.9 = 1.17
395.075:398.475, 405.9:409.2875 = 1.35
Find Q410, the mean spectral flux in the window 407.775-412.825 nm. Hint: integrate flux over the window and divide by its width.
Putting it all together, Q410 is 153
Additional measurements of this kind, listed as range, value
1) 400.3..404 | 179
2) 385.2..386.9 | 176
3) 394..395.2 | 148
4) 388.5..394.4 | 137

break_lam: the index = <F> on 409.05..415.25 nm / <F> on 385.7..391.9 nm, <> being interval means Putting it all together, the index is 1.03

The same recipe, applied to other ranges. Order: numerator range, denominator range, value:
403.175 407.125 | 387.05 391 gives 1.19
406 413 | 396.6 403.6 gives 0.96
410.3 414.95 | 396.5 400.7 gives 1.06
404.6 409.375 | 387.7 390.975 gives 1.19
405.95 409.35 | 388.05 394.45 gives 1.22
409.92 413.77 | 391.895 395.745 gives 1.15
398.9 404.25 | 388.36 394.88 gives 1.30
